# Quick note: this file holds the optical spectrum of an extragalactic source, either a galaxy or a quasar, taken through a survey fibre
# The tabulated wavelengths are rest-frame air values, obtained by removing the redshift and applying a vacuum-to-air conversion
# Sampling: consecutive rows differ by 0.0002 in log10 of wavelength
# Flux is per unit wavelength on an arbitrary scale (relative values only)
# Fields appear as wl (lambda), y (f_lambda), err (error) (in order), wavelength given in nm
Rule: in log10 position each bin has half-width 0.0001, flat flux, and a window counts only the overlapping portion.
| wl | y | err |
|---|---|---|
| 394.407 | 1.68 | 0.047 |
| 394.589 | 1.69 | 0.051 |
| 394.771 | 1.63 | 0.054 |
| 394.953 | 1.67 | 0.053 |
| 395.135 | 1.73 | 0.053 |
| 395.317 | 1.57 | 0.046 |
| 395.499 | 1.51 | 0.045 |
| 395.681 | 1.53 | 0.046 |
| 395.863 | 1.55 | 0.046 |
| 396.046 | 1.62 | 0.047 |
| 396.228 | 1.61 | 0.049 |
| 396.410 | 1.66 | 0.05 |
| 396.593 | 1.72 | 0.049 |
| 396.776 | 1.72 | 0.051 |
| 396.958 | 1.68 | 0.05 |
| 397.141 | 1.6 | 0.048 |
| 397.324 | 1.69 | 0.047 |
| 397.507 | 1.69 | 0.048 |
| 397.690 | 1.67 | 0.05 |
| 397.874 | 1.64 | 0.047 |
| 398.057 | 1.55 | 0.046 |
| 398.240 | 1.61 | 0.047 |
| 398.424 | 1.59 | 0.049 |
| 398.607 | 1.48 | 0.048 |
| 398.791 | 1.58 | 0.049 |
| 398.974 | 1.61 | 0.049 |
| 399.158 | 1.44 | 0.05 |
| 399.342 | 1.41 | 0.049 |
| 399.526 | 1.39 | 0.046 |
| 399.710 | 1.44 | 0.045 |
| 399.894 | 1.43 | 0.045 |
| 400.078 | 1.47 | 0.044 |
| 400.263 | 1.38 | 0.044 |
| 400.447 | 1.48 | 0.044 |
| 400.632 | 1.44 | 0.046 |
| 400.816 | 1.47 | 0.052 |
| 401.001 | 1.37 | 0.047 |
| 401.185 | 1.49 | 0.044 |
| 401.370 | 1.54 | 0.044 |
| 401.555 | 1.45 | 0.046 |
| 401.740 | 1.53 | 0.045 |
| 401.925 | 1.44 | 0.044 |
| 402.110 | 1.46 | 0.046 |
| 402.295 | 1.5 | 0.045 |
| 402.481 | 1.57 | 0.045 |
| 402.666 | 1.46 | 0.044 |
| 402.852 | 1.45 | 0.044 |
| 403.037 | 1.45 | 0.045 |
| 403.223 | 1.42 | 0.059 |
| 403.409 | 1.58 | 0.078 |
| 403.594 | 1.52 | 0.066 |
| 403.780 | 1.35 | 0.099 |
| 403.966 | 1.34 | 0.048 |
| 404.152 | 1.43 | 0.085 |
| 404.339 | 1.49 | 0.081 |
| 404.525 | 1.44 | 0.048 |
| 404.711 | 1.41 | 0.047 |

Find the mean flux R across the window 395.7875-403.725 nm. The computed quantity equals 1.53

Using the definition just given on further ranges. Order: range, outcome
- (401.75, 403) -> 1.48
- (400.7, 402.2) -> 1.47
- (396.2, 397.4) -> 1.67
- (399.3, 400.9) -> 1.43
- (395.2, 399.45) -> 1.6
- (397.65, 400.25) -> 1.51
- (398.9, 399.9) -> 1.45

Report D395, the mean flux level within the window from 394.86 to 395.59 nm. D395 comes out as 1.62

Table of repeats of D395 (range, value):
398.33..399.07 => 1.56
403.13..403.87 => 1.47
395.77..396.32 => 1.59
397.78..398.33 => 1.6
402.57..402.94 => 1.46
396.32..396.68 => 1.69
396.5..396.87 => 1.72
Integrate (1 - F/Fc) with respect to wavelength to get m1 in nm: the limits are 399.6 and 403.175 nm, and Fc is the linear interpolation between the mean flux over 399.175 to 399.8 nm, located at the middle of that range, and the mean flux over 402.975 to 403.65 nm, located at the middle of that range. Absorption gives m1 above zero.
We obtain -0.02 nm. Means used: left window 1.42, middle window 1.46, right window 1.49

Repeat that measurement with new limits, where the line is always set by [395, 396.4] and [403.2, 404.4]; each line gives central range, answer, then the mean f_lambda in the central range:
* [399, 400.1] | 0.06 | 1.44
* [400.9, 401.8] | 0.01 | 1.47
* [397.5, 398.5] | -0.04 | 1.62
